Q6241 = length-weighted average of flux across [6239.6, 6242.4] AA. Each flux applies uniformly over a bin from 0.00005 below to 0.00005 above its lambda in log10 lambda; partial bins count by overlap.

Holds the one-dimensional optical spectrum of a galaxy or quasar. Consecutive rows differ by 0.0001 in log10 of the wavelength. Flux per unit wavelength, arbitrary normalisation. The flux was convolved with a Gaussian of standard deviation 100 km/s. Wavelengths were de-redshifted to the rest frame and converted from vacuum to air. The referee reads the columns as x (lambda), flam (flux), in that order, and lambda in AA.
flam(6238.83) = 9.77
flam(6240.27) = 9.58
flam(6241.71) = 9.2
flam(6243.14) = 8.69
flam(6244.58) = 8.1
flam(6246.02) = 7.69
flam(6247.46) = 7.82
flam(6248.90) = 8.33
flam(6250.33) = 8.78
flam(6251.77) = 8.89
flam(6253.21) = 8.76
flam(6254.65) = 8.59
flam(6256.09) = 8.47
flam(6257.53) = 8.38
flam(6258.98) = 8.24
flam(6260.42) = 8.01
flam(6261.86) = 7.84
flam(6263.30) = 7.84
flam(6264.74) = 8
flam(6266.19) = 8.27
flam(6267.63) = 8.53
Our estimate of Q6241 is 9.38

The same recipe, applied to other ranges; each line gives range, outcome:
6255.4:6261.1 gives 8.27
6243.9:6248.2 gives 7.86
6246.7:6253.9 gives 8.52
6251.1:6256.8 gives 8.68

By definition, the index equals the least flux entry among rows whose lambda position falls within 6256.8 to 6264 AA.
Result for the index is 7.84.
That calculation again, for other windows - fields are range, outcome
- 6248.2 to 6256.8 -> 8.33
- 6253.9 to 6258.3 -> 8.38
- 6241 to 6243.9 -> 8.69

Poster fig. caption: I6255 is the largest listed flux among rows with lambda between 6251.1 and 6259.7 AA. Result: 8.89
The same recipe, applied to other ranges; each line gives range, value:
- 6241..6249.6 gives 9.2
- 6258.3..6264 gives 8.24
